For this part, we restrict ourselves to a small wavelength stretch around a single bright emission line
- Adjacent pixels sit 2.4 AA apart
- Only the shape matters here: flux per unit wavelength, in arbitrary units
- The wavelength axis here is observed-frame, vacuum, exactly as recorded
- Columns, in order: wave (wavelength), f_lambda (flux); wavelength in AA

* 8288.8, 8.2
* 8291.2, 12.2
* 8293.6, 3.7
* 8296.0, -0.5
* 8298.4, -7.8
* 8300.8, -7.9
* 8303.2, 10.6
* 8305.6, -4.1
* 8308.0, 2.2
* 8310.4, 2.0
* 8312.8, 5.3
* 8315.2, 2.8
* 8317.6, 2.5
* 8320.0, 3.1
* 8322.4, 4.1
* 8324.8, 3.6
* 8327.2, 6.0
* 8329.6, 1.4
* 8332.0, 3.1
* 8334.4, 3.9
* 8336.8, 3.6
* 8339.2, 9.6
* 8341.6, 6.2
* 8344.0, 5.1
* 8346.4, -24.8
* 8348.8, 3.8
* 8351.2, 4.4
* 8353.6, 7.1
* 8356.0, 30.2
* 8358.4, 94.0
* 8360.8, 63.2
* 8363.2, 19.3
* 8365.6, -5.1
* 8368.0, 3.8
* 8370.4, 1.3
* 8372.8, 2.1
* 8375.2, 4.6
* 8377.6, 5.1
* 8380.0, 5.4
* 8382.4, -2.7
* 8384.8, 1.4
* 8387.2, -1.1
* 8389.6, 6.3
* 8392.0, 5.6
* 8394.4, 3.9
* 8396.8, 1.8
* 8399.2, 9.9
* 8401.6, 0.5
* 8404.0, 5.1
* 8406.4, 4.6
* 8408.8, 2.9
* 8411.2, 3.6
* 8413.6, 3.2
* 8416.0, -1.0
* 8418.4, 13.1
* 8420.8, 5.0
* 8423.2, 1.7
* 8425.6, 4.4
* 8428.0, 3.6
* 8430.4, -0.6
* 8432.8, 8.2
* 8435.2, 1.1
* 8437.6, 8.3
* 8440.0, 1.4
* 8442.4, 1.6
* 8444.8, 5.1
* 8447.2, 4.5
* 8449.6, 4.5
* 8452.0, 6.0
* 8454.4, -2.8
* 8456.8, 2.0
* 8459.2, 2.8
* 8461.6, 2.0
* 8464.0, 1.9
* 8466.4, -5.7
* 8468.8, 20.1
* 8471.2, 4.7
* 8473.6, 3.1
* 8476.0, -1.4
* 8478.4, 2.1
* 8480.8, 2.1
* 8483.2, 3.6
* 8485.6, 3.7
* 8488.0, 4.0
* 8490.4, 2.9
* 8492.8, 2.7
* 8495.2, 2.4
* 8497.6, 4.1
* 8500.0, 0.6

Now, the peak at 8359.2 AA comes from H-beta 4861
